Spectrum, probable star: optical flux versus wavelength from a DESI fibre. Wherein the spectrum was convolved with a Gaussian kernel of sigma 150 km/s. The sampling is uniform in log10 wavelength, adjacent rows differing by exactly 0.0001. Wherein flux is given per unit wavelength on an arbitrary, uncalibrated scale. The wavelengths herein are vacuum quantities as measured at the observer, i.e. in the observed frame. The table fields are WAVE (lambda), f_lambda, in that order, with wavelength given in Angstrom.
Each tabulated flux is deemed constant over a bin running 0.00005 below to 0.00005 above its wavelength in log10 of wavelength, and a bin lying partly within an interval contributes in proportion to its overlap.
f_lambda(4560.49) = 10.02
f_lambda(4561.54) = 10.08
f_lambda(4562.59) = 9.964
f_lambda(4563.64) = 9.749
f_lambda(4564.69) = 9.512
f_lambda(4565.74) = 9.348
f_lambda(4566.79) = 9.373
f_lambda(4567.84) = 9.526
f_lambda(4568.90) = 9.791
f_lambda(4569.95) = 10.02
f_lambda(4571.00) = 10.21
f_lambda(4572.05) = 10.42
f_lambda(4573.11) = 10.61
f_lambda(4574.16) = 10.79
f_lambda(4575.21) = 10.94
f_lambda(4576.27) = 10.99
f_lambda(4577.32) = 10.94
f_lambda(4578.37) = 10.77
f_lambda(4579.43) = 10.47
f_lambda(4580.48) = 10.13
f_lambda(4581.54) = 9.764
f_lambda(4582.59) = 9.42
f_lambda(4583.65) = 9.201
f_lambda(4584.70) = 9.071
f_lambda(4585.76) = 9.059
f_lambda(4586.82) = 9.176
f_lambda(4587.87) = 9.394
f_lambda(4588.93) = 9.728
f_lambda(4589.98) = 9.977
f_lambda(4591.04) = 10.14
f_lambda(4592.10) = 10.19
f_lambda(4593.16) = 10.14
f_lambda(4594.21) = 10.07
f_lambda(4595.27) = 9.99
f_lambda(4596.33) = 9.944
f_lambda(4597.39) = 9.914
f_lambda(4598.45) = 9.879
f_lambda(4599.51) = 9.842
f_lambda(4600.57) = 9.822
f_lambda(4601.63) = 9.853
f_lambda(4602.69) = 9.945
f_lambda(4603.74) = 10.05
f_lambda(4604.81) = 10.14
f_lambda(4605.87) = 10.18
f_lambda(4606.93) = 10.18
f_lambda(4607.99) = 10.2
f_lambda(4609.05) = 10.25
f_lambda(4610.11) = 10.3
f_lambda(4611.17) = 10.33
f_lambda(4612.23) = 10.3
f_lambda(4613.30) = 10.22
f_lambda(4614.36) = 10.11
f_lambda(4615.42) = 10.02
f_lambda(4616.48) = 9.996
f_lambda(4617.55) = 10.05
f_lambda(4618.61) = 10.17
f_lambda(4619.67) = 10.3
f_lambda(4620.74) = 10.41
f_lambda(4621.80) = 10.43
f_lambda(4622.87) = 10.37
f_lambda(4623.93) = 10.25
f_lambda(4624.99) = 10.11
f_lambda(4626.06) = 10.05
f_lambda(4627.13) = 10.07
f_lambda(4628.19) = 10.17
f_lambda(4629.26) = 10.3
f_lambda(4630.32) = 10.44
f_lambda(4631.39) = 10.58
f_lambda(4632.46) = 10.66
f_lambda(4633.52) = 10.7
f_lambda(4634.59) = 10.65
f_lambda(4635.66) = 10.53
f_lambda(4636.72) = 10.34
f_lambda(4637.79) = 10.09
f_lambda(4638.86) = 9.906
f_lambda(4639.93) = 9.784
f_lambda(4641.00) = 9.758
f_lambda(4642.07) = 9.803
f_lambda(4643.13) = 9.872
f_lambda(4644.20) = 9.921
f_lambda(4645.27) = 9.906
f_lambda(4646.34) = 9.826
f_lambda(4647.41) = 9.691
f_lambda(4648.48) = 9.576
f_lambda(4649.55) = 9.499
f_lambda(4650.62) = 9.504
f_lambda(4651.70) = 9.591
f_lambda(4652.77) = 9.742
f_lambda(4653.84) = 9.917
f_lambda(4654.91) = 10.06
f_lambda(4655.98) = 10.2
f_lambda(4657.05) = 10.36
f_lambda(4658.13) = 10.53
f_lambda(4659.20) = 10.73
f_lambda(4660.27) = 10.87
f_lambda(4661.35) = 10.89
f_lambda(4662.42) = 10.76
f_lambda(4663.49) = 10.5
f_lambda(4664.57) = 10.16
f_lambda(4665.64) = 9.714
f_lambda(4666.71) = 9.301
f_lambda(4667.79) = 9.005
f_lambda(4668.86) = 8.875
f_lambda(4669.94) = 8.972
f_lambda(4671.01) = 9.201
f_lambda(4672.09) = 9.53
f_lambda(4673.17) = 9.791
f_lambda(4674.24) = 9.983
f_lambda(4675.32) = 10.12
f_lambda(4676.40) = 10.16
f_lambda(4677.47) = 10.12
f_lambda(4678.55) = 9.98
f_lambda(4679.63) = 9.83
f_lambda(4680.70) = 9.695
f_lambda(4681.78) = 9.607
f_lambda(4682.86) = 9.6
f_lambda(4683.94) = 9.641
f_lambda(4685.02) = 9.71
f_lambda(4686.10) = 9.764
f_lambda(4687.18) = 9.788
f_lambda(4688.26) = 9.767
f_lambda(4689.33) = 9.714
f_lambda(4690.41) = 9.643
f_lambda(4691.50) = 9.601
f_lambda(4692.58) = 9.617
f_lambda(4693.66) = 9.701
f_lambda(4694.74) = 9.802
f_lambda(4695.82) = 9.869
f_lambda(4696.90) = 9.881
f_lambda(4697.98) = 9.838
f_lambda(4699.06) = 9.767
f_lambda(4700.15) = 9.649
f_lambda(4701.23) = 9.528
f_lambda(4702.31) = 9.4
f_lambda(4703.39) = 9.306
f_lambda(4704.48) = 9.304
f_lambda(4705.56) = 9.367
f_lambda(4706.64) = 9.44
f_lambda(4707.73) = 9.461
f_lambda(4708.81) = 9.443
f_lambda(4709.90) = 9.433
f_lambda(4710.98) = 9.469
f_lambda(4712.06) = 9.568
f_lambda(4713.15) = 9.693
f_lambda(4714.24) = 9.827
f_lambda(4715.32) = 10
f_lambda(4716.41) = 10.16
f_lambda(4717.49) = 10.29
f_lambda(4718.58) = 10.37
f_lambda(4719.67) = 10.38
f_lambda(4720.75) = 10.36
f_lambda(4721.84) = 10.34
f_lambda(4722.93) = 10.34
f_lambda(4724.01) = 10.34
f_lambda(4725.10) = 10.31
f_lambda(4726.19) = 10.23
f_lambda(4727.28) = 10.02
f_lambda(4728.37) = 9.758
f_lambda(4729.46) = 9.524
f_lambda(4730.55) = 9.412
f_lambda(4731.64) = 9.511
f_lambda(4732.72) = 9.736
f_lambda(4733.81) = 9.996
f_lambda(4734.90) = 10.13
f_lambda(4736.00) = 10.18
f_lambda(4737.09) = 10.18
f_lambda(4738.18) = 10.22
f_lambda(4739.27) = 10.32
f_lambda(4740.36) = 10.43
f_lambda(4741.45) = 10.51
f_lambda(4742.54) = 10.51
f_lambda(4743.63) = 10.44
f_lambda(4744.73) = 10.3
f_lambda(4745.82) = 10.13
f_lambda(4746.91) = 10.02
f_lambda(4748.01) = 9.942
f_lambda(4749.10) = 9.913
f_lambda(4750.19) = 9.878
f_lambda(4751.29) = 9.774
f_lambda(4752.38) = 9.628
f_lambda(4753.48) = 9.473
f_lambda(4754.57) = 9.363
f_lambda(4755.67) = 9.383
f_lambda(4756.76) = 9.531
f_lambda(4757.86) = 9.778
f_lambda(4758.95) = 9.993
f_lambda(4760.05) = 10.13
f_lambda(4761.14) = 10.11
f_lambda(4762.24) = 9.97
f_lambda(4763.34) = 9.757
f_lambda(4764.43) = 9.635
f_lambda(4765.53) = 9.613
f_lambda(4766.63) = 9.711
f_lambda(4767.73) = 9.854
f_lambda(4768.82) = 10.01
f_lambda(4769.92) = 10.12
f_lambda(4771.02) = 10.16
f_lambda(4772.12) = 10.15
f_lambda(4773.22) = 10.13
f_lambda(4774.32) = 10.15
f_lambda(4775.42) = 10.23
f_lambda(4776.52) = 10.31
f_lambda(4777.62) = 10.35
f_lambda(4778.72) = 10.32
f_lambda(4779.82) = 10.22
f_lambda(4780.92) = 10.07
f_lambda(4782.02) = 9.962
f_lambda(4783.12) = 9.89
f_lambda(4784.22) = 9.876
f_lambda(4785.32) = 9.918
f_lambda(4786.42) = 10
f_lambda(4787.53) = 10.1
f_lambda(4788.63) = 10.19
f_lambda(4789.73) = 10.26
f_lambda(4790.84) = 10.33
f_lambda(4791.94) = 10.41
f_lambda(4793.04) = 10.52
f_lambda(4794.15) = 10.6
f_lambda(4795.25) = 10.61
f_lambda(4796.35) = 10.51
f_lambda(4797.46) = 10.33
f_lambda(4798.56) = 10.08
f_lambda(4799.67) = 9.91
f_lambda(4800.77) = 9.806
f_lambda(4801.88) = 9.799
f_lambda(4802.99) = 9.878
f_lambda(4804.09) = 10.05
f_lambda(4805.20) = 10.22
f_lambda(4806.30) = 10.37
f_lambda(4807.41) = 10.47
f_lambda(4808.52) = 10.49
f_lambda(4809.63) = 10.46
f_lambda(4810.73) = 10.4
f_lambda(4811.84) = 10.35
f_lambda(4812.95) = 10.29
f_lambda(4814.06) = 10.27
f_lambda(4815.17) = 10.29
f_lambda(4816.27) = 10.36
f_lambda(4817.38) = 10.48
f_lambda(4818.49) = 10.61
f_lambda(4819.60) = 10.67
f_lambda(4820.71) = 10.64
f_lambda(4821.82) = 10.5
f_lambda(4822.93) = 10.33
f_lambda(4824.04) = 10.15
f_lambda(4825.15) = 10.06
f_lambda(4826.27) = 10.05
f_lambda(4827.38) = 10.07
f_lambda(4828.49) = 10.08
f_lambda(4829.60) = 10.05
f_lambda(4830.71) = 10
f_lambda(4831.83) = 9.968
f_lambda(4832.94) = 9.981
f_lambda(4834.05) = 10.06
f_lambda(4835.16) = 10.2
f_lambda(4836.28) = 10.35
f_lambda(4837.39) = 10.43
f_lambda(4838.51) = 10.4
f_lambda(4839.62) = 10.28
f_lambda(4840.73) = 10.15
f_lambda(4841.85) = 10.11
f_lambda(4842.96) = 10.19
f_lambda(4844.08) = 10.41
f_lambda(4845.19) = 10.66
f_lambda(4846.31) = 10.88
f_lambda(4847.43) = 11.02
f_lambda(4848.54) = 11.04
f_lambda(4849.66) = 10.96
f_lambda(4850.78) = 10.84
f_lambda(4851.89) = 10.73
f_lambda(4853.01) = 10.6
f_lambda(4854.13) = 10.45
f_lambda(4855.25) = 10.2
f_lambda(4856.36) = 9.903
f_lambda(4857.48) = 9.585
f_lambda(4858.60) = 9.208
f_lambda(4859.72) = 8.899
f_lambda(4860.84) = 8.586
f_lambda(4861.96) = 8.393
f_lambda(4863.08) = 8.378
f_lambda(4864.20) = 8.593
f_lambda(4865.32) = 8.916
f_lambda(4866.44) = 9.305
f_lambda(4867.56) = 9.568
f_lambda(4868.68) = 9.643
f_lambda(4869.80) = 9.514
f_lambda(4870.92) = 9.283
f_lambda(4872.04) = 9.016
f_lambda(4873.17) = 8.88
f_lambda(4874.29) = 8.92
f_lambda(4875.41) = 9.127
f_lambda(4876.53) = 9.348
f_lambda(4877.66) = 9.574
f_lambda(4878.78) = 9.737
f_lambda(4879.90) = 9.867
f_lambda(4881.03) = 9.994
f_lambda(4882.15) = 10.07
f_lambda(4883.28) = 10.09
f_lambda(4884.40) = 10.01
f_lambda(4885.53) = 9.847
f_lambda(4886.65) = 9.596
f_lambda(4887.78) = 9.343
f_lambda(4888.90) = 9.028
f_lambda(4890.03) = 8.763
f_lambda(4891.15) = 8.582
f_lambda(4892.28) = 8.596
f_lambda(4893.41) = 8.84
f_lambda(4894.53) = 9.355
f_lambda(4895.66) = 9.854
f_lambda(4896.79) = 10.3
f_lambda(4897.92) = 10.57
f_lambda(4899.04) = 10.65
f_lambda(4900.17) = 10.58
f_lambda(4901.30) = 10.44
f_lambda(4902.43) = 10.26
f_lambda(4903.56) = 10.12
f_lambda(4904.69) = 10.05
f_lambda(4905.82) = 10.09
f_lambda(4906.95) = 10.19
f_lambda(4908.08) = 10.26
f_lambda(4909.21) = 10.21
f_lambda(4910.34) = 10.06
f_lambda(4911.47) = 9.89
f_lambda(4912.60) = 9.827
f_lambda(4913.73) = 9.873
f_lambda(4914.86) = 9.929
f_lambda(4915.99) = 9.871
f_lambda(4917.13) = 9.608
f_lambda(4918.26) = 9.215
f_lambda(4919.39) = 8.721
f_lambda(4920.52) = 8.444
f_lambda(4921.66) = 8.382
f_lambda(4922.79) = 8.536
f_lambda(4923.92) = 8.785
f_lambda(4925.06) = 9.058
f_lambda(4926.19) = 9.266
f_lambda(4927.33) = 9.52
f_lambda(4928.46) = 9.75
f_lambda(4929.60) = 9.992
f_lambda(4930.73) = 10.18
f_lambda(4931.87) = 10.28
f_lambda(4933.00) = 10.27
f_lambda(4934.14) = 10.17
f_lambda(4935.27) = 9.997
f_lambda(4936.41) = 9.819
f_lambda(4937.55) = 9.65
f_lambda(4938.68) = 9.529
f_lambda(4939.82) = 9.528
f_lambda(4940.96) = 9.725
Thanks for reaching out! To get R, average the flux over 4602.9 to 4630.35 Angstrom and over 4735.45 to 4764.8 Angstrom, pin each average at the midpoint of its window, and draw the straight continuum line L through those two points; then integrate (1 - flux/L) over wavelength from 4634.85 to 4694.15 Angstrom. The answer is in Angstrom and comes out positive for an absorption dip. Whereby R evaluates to 1.5 Angstrom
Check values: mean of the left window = 10.2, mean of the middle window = 9.87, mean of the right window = 9.98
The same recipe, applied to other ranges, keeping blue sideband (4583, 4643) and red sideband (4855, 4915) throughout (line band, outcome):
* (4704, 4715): 0.4 Angstrom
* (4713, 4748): -1.0 Angstrom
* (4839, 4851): -1.2 Angstrom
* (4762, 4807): -1.6 Angstrom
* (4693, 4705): 0.3 Angstrom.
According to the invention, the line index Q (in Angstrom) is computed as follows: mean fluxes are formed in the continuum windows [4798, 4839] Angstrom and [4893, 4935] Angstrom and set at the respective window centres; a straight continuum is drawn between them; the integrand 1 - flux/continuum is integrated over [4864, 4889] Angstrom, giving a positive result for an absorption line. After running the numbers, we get 1.22 Angstrom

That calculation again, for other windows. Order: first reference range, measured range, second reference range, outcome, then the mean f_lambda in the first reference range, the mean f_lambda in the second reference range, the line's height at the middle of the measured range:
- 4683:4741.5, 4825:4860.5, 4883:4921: -1.68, 9.85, 9.74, 9.77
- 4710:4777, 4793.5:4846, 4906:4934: -2.37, 9.99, 9.6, 9.82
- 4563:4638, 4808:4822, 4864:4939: -0.99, 10.1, 9.61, 9.75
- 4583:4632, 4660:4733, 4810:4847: 2.41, 10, 10.3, 10.1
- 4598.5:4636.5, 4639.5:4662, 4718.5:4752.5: 0.41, 10.2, 10.1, 10.2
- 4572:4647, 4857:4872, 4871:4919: 1.07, 10.1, 9.72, 9.76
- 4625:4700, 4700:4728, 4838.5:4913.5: 0.14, 9.93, 9.8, 9.9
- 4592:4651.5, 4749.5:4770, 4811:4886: 0.50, 10.1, 9.96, 10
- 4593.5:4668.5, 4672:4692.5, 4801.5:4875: 0.60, 10.1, 10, 10.1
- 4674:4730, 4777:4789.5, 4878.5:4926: -0.43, 9.82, 9.65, 9.75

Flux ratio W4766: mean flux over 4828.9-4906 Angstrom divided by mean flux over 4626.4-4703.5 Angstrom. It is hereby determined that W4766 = 1.0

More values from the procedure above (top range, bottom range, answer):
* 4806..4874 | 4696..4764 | 1.01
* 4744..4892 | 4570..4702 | 1.00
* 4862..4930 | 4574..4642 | 0.94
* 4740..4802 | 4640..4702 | 1.02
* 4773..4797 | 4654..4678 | 1.02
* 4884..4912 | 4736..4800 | 0.97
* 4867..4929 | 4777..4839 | 0.94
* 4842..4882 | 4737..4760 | 0.97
